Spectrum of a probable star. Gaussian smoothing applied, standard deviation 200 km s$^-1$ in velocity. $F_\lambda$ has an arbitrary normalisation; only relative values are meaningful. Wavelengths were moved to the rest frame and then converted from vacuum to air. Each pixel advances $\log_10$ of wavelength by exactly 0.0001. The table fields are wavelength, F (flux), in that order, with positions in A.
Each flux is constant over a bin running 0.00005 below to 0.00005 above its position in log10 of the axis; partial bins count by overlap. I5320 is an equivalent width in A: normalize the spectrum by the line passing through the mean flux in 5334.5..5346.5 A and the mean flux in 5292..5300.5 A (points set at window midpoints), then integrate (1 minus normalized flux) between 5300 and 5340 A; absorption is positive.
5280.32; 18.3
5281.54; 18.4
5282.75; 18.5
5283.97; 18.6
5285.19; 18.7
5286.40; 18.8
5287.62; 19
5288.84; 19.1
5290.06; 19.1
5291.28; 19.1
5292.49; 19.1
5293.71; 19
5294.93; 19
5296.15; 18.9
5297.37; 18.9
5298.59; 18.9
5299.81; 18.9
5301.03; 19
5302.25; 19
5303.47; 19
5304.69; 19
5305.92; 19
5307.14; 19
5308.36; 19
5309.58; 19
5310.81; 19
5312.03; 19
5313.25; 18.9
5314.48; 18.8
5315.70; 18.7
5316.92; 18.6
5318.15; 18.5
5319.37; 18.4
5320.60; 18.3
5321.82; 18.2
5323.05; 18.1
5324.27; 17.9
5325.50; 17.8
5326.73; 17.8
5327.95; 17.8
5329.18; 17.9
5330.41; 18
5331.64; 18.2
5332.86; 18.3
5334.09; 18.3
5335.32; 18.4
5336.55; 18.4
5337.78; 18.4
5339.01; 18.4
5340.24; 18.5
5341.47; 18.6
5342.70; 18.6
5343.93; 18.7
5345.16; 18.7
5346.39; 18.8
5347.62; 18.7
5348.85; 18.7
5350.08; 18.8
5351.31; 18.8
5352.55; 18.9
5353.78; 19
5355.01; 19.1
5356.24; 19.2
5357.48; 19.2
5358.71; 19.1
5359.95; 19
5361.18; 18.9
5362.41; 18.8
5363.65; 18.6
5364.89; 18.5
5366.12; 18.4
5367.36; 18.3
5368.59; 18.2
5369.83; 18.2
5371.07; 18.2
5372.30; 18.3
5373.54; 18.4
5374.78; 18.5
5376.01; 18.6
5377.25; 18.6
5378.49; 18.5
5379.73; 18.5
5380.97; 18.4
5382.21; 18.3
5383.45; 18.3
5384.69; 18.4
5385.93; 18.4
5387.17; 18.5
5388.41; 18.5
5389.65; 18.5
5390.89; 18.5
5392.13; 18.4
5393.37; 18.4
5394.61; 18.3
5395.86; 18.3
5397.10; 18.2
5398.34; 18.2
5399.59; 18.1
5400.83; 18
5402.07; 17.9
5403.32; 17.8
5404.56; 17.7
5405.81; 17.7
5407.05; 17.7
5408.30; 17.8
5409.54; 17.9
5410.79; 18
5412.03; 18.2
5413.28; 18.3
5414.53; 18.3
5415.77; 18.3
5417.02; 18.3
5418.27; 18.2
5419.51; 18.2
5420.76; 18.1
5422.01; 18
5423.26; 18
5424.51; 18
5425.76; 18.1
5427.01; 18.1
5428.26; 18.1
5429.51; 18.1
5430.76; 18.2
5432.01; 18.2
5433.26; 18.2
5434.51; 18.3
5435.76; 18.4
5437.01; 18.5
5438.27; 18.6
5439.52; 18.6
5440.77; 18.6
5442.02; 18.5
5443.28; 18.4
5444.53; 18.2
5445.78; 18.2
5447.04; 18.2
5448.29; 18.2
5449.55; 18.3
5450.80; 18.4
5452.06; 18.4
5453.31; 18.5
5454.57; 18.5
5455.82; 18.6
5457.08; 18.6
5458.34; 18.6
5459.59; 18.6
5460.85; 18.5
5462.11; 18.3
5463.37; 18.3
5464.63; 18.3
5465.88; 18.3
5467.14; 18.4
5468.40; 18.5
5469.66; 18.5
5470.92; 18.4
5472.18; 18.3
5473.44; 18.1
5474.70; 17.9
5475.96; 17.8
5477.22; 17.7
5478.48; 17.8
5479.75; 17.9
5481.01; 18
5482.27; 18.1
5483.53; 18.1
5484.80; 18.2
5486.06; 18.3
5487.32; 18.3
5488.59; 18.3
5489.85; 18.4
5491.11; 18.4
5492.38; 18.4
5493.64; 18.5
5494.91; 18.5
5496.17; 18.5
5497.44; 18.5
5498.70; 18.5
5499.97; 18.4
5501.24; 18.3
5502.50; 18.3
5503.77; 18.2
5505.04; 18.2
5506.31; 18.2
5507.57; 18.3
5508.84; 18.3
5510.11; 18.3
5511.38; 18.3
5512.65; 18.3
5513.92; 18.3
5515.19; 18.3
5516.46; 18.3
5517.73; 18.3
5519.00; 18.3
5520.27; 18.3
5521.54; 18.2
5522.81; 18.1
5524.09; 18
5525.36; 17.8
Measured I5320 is 0.47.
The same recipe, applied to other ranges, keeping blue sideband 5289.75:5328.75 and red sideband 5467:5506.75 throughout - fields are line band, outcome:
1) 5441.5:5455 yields 0.00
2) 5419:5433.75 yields 0.23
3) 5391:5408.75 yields 0.40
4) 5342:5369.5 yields -0.27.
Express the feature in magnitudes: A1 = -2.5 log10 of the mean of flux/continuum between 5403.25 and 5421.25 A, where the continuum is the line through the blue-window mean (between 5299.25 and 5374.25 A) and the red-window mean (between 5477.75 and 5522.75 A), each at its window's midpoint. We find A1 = 0.02 mag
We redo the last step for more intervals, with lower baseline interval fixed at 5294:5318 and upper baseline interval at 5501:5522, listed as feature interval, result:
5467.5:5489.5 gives 0.015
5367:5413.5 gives 0.025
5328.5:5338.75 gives 0.035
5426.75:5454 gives 0.010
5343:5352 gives 0.003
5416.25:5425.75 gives 0.027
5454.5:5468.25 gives -0.001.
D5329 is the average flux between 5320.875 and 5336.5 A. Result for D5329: 18.1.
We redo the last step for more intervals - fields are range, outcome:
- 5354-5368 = 18.8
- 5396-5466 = 18.2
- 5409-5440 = 18.2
